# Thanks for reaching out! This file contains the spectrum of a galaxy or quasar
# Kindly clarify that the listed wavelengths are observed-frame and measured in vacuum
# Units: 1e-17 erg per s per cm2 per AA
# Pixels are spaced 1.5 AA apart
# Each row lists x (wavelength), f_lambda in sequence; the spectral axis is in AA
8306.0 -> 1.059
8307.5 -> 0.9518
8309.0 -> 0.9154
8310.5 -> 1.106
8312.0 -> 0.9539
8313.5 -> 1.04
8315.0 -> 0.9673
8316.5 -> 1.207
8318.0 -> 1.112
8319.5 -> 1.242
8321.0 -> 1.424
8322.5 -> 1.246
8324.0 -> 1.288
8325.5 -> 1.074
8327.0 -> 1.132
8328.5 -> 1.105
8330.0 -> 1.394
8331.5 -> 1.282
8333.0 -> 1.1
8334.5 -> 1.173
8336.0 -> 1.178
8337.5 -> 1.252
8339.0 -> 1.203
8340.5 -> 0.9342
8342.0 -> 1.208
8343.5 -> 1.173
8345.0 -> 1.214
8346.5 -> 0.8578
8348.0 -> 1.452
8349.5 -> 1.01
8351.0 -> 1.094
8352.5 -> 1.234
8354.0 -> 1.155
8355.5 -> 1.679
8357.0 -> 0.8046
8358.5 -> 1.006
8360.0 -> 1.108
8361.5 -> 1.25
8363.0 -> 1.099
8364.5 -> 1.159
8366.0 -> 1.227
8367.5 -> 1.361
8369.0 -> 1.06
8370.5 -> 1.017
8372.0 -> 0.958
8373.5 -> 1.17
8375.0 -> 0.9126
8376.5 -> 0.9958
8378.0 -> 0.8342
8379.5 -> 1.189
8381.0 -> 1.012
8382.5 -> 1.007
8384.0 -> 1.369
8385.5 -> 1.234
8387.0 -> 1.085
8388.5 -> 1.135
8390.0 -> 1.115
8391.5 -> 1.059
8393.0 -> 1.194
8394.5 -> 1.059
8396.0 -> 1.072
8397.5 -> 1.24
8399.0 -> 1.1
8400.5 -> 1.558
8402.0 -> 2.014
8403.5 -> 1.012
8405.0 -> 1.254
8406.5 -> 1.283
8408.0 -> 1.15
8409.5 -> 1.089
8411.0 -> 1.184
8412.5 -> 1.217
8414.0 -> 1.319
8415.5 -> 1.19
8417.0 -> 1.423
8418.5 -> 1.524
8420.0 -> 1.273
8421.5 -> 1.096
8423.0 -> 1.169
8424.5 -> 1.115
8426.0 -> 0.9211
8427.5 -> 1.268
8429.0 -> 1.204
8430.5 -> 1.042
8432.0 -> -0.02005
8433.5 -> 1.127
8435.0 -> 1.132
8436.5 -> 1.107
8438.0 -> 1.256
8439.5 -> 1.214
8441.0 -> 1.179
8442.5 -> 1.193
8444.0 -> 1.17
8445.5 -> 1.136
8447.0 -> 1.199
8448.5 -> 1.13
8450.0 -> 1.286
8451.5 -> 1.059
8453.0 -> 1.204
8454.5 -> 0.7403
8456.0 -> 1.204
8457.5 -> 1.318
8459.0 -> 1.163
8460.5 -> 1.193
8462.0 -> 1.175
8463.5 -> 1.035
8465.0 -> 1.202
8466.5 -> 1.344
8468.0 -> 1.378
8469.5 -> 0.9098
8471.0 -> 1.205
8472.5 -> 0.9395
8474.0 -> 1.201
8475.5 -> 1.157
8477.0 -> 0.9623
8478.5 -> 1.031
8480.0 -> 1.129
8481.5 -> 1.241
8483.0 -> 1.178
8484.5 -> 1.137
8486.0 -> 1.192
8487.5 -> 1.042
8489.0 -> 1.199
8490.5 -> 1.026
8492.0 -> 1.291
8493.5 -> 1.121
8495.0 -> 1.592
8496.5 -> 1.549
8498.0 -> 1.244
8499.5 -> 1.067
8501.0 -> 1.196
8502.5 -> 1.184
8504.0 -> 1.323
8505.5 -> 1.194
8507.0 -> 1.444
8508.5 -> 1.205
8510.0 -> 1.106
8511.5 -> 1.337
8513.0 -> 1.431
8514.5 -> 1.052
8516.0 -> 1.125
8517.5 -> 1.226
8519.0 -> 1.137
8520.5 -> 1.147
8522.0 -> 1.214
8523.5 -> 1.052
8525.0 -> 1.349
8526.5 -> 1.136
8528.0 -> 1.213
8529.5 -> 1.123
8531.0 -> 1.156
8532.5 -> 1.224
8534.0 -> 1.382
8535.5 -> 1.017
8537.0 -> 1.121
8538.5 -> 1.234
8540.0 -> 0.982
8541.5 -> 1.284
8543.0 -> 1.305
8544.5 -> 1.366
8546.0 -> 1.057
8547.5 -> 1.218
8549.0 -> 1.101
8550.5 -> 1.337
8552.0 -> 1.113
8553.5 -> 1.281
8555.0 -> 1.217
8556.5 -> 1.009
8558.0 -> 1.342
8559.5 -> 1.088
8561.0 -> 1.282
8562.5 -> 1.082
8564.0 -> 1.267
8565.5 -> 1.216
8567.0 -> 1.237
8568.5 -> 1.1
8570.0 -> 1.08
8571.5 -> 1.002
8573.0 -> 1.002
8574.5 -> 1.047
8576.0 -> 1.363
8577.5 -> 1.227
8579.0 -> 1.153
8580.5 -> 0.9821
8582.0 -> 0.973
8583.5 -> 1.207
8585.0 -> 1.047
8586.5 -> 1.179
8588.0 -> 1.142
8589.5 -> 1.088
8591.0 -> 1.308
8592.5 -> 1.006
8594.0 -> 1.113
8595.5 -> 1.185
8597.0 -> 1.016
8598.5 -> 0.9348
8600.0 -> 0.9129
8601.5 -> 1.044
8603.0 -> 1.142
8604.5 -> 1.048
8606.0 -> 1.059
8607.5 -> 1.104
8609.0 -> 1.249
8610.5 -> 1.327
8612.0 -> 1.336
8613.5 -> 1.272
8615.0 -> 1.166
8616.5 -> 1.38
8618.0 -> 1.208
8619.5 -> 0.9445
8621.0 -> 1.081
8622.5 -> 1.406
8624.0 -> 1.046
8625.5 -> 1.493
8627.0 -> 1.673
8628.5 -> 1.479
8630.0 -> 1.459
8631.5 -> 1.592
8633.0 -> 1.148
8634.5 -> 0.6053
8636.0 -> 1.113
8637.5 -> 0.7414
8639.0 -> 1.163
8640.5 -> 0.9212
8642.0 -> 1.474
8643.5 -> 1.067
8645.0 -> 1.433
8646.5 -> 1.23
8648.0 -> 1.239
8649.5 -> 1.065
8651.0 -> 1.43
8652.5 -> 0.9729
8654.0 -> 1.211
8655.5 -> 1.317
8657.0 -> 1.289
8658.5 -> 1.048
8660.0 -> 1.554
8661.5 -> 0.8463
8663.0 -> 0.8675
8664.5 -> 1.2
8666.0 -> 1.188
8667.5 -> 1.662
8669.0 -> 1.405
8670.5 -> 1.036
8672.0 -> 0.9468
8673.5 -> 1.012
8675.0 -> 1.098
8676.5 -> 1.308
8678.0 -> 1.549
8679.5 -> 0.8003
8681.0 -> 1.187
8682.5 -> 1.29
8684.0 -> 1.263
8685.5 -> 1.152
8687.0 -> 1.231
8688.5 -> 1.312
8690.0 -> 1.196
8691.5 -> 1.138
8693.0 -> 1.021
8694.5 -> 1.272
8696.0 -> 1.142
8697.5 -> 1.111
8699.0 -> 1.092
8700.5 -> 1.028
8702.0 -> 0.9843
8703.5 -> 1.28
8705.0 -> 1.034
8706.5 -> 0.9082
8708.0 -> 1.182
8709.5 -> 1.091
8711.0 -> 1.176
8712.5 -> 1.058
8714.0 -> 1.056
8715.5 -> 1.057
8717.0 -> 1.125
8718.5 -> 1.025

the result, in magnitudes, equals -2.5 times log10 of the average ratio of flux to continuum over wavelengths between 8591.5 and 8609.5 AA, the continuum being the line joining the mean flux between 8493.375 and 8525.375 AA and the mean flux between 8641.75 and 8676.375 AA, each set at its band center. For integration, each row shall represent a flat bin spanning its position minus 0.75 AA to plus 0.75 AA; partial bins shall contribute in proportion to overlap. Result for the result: 0.139 mag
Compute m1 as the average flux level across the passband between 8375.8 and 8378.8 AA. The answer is 0.918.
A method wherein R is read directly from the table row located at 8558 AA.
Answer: 1.342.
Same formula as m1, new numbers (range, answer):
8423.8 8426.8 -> 1.02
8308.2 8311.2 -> 1.01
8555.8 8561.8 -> 1.18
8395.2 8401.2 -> 1.24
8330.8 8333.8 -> 1.19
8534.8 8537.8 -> 1.07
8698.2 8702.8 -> 1.04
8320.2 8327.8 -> 1.23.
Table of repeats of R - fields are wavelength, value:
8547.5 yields 1.218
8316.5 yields 1.207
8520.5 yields 1.147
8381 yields 1.012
